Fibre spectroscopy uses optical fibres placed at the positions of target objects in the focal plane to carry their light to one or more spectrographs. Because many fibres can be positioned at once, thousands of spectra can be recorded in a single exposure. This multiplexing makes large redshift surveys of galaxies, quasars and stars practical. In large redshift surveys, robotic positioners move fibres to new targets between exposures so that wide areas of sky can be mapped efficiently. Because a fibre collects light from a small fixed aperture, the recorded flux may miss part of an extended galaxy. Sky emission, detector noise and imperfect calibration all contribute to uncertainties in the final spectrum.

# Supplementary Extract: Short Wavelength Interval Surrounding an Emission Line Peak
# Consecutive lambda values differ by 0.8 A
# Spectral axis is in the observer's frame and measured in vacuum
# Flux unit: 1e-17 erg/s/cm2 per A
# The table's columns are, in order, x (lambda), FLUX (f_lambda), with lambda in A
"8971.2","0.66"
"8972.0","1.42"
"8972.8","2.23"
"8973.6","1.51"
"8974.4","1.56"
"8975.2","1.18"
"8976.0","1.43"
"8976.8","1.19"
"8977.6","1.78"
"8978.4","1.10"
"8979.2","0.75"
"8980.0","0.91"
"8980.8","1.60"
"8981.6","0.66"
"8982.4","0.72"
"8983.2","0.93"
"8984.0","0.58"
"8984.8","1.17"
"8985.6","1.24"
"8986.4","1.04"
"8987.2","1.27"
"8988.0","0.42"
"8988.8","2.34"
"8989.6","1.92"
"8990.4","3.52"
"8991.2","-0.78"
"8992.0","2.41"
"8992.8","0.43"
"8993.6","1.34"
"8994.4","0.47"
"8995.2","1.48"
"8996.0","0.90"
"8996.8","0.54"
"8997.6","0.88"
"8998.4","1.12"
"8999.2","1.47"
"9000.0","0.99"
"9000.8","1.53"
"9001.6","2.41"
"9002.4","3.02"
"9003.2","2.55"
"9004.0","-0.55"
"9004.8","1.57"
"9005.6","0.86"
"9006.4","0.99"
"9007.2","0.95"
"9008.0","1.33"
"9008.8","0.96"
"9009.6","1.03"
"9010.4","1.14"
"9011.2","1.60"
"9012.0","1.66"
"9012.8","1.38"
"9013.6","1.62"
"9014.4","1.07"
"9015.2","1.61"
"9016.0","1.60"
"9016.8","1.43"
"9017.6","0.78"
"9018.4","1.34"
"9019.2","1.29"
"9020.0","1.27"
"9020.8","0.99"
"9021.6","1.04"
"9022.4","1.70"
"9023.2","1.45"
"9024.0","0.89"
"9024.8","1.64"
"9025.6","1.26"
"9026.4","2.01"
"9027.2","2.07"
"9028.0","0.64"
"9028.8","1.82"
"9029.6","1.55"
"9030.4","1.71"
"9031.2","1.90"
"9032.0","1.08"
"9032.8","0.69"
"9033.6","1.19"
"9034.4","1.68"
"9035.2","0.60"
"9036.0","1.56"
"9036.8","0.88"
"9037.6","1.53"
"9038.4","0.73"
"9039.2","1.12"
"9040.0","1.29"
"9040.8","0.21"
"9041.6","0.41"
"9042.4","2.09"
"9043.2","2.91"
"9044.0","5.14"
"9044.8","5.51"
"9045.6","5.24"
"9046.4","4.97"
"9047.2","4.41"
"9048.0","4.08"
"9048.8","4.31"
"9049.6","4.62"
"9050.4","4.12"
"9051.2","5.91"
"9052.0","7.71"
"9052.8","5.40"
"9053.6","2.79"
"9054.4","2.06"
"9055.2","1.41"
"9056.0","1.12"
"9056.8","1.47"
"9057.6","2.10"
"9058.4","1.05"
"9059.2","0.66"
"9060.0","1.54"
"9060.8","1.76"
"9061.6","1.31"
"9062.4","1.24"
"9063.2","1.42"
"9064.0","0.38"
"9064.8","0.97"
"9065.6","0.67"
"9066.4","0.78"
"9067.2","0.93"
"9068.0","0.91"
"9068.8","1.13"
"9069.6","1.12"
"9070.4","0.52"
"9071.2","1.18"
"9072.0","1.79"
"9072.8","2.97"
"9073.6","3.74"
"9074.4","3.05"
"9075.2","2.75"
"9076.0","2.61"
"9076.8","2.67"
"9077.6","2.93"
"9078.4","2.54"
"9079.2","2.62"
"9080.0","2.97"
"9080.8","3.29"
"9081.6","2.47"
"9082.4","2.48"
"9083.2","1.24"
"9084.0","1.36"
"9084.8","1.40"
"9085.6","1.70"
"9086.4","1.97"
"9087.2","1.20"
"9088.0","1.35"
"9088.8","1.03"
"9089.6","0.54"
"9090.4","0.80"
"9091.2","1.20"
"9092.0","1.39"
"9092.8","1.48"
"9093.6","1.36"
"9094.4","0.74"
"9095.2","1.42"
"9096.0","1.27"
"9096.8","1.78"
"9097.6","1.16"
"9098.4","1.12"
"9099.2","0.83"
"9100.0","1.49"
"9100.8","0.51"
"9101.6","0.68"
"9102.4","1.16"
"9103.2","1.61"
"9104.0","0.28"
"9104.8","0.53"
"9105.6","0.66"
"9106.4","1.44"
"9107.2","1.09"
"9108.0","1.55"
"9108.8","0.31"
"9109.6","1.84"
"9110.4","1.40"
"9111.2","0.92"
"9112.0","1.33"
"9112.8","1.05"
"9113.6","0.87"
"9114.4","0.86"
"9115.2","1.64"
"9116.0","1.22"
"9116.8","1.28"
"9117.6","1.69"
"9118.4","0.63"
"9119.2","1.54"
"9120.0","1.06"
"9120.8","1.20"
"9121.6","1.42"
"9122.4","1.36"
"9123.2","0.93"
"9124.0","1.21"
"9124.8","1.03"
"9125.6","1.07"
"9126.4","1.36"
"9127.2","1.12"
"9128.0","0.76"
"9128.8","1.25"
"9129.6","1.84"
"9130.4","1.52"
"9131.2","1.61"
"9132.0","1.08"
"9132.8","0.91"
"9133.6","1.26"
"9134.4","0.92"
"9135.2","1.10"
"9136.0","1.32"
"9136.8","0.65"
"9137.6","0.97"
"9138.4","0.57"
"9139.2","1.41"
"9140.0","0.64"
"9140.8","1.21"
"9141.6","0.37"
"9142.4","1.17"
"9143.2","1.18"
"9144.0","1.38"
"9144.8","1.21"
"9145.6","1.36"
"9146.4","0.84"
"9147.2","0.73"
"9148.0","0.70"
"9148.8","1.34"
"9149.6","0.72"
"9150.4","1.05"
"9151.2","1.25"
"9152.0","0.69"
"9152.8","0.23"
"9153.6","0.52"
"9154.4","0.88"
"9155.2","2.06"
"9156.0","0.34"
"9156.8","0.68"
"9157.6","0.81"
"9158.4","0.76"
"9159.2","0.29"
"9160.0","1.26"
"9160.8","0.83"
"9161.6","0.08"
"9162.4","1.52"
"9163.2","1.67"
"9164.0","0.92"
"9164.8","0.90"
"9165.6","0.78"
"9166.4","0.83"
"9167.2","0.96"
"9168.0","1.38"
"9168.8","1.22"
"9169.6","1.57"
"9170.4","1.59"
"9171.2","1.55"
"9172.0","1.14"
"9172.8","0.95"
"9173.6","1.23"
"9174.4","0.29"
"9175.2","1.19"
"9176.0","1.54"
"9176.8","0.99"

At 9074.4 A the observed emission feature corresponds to [N II] 6583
